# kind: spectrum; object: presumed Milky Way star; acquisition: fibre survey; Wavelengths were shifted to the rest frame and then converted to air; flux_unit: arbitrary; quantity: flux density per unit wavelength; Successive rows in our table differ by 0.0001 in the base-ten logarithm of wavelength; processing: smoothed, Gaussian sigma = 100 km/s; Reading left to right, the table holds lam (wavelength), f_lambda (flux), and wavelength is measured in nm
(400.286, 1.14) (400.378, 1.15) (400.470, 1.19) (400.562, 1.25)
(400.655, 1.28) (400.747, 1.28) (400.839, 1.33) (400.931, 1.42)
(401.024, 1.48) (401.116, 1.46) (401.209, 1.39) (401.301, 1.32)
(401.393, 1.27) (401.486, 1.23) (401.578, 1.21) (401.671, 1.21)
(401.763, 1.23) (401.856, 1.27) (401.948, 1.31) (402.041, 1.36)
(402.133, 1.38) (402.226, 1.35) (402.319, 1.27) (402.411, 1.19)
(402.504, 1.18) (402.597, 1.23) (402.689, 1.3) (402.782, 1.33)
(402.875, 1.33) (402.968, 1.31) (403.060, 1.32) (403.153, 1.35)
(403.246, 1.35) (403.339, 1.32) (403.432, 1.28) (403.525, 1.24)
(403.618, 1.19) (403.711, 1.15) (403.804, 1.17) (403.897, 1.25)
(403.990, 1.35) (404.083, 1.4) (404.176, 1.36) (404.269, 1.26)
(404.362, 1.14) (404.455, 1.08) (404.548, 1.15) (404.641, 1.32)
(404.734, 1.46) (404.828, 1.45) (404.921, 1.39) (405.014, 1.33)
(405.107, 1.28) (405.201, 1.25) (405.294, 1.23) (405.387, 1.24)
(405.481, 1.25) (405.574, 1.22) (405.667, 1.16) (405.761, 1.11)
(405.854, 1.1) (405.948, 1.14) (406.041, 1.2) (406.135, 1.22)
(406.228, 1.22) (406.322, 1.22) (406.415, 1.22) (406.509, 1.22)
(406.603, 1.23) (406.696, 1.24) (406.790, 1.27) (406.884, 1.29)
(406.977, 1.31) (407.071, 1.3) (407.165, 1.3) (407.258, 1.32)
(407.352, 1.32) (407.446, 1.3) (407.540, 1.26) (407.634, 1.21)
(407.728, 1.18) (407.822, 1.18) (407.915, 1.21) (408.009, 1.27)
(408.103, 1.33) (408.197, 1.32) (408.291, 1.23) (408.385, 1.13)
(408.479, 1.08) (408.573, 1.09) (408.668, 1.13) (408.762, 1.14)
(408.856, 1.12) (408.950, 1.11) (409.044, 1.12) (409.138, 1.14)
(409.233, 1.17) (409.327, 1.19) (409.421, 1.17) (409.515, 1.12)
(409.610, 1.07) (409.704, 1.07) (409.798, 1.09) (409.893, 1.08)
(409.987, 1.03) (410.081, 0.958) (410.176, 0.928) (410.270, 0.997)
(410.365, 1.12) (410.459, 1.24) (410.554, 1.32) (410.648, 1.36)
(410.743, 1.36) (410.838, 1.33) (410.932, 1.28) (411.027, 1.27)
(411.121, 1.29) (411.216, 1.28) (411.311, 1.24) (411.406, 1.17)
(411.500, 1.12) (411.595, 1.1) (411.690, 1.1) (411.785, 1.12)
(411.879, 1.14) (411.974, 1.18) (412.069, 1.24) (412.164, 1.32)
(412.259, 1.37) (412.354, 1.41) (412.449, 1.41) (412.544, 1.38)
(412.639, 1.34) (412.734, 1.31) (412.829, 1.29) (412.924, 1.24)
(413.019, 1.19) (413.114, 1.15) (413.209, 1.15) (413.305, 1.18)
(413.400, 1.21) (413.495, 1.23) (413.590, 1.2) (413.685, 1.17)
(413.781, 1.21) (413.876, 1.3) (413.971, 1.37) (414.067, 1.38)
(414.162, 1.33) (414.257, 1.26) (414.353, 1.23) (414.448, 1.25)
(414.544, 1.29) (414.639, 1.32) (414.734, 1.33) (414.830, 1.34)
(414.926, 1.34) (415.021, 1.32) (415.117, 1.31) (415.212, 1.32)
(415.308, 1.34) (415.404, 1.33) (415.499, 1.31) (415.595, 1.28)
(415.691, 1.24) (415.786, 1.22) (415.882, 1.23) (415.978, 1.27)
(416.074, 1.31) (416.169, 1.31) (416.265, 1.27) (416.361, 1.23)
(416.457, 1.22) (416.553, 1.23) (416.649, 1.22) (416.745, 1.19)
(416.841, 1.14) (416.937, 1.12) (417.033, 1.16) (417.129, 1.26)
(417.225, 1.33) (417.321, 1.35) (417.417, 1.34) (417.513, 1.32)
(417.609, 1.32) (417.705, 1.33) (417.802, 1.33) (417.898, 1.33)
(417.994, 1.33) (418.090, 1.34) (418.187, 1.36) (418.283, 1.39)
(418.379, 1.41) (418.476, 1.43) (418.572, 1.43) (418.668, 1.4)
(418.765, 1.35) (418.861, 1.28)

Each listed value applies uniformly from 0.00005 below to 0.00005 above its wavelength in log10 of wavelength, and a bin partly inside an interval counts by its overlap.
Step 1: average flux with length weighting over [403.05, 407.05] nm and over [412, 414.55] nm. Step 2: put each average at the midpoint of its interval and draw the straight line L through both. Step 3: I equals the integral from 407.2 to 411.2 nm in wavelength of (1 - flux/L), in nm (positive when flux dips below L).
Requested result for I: 0.26 nm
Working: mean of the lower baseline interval 1.25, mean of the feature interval 1.18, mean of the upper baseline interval 1.27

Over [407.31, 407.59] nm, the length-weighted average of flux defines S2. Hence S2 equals 1.29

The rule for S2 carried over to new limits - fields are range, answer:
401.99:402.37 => 1.34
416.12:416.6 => 1.25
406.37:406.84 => 1.23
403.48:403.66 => 1.21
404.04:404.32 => 1.34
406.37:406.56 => 1.22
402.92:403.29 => 1.33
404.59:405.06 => 1.39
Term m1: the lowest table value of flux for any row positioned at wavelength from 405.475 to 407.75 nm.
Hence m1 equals 1.1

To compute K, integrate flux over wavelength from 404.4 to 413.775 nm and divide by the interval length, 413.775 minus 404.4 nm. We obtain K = 1.21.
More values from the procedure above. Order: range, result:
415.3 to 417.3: 1.25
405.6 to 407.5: 1.23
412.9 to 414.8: 1.25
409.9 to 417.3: 1.24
